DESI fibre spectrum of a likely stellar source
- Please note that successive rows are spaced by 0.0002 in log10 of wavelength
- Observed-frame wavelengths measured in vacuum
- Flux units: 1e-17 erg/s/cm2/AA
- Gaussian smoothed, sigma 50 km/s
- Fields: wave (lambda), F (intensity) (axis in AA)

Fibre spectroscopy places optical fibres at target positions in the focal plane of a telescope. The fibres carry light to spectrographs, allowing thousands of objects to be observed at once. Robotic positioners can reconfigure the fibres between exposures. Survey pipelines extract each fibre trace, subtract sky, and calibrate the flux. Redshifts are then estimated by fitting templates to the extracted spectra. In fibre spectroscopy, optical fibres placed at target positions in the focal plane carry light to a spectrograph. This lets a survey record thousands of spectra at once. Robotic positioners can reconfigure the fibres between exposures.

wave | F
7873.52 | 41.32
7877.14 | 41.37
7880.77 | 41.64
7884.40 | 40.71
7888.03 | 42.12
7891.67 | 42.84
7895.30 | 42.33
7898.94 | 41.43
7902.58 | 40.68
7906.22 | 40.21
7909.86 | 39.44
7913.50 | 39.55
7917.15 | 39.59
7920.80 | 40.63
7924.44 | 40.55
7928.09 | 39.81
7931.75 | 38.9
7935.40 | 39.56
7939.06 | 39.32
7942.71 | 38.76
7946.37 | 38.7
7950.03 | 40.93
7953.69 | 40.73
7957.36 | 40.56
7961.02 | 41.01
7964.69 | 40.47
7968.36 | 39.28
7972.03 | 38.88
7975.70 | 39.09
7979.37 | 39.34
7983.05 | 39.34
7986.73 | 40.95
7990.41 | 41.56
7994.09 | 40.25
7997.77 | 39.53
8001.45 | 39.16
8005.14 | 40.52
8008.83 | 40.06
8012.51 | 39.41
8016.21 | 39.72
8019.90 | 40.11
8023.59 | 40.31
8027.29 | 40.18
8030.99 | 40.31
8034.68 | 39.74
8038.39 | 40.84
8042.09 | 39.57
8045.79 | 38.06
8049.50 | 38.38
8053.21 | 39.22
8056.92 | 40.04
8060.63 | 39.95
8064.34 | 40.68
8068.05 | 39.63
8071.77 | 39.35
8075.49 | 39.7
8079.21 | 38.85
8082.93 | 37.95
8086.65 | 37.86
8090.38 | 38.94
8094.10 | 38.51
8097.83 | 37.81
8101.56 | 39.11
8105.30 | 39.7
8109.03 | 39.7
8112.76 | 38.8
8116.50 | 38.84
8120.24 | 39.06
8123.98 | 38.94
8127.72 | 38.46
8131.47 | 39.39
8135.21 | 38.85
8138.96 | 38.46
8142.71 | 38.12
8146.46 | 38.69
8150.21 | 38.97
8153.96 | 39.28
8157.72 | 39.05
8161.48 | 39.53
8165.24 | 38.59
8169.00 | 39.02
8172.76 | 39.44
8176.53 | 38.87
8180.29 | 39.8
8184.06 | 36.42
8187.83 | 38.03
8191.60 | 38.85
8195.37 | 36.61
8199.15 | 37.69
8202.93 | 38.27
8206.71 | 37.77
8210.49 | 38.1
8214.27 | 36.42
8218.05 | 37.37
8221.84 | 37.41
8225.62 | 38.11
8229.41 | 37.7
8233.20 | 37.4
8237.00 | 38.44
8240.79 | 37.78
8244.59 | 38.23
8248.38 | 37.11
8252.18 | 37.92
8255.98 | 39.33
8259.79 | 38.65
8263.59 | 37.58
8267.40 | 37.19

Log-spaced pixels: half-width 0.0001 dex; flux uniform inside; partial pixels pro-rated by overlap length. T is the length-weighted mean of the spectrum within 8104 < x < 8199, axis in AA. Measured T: 38.8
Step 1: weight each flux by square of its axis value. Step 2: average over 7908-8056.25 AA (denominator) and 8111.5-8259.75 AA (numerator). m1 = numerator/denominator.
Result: 1.01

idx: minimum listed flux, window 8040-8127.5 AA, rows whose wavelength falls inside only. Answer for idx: 37.81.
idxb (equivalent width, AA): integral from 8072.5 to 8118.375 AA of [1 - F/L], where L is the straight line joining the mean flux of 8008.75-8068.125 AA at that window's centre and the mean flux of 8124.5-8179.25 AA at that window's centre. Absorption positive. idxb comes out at 0.6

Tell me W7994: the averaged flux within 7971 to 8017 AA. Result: 39.8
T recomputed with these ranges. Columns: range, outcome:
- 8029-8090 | 39.4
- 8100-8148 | 38.9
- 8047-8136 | 39.1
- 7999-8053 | 39.7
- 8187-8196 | 38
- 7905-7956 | 39.8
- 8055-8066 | 40.2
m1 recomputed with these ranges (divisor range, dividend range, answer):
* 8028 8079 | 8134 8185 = 1.01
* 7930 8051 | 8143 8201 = 1.01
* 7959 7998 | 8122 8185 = 1.01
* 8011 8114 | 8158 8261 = 1.00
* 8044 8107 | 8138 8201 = 1.01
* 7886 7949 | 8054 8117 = 1.01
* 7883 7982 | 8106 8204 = 1.02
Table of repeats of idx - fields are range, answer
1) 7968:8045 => 38.88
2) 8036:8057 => 38.06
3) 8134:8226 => 36.42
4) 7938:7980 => 38.7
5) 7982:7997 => 39.34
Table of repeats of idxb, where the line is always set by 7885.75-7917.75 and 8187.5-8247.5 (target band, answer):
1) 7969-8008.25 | 0.2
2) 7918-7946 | 0.7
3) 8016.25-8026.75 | -0.1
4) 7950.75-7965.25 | -0.1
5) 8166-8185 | -0.3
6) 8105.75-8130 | -0.2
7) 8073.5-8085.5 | 0.1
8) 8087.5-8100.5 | 0.2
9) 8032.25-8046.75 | 0.0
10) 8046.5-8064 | 0.0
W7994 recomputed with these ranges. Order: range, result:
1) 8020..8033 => 40.3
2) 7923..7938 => 39.6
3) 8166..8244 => 38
